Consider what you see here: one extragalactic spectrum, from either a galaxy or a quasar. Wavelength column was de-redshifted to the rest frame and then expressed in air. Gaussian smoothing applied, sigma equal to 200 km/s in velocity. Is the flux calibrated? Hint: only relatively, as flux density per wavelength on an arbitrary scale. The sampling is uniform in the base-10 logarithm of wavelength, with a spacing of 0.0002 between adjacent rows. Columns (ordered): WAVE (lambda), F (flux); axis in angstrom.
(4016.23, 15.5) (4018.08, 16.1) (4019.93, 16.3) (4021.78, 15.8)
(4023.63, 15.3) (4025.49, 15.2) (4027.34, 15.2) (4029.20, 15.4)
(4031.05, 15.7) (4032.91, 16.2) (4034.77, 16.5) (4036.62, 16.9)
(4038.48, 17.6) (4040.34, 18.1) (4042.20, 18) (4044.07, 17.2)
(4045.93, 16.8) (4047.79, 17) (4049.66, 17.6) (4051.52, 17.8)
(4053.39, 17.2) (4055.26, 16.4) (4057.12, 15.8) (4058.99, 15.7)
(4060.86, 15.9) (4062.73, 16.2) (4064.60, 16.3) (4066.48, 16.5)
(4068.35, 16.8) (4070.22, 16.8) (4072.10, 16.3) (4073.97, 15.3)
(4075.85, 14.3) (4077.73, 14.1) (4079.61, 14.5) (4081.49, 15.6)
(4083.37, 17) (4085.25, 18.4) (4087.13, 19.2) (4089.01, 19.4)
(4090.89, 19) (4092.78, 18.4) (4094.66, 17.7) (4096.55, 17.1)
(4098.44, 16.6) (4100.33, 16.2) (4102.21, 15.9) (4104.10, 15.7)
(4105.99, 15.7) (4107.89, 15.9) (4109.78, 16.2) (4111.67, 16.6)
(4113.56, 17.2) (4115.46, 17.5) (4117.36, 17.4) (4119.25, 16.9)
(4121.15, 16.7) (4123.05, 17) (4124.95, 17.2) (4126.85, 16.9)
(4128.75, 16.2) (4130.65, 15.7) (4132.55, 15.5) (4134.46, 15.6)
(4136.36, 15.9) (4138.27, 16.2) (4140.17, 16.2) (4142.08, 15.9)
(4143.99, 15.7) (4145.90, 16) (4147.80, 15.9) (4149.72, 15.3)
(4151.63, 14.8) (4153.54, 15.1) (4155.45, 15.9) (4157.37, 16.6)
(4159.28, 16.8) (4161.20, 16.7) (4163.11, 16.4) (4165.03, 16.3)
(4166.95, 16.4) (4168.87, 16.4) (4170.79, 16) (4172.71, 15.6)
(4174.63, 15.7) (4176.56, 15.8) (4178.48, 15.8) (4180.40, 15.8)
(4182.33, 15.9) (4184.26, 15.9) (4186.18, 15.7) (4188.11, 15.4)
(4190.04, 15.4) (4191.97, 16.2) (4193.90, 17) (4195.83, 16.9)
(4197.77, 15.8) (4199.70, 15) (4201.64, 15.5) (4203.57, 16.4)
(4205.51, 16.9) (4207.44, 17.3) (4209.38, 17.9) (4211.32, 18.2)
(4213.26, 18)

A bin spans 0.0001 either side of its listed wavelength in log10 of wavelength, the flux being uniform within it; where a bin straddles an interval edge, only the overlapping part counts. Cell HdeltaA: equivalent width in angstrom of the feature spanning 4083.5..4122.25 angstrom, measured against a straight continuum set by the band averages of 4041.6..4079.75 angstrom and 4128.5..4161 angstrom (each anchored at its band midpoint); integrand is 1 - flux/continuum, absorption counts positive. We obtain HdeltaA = -2.62 angstrom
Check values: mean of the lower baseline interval 16.3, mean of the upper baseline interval 15.9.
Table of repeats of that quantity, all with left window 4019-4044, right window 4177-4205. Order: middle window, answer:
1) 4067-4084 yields 0.6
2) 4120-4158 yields 0.1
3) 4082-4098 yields -1.9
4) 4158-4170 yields -0.4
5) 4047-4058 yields -0.5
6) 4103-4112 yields 0.1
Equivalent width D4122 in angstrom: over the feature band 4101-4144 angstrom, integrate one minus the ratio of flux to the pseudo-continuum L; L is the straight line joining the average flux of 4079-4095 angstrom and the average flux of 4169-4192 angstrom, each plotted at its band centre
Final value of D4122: 1.7 angstrom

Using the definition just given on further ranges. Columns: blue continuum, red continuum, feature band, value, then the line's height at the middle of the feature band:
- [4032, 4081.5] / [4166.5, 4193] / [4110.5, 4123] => -0.7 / 16.1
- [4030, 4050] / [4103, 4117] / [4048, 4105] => 0.2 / 16.7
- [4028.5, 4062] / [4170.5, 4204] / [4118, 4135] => -0.2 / 16.3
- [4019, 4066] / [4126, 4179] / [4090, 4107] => -0.7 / 16.2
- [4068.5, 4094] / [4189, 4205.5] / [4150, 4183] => 0.6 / 16.3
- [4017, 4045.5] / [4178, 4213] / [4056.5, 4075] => 0.2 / 16.4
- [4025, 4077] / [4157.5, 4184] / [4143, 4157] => 0.5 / 16.2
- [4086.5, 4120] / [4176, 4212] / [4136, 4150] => 0.7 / 16.7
